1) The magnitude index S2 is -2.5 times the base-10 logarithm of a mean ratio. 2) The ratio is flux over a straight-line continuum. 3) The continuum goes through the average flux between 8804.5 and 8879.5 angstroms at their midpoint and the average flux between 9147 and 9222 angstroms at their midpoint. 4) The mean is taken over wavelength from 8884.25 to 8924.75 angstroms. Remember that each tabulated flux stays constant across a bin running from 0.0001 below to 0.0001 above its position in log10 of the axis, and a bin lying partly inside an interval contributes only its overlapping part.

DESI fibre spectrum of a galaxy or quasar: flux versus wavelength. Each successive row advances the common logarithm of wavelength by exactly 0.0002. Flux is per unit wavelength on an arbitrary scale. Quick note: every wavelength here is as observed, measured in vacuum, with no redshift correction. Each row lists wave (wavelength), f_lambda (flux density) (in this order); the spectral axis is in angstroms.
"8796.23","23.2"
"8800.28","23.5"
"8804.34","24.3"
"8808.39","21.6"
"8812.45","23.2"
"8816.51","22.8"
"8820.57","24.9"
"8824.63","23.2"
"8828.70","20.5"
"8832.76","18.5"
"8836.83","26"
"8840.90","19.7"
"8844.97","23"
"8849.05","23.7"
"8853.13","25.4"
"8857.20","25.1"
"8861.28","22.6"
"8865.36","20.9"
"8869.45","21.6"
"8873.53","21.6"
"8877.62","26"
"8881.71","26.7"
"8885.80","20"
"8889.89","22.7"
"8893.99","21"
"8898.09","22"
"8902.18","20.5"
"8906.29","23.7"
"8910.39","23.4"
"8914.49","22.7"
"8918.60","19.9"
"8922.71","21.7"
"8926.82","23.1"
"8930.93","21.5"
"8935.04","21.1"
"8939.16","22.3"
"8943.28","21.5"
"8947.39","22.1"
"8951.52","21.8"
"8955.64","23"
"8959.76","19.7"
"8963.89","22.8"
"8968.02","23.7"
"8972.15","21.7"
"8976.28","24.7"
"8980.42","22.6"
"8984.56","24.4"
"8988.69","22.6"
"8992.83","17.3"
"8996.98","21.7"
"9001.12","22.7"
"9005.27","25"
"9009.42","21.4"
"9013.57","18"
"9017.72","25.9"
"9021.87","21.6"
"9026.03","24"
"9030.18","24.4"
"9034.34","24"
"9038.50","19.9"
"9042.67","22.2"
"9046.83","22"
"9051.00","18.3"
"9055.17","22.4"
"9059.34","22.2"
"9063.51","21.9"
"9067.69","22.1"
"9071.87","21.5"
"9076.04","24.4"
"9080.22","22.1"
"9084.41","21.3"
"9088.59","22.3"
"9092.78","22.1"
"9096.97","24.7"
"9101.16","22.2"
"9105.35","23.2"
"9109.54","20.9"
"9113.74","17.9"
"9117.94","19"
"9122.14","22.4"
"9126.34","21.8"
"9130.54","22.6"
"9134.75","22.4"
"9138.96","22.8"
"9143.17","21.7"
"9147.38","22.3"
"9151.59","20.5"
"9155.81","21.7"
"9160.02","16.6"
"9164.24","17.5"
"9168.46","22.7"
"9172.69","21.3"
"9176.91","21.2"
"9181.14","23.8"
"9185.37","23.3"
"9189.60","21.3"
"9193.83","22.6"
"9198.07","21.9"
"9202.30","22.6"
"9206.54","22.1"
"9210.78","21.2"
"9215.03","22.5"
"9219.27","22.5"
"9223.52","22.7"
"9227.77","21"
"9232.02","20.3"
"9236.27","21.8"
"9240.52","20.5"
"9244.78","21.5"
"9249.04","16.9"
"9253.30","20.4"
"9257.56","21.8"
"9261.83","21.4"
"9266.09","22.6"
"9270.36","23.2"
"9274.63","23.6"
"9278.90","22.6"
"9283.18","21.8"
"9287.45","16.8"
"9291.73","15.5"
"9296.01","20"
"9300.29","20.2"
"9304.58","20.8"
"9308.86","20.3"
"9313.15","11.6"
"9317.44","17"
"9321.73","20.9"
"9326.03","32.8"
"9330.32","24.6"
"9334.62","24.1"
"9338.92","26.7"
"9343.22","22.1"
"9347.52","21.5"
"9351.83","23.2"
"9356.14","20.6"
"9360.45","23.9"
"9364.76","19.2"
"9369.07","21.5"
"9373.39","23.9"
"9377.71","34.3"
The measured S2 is 0.040 mag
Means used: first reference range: 22.8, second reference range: 21.5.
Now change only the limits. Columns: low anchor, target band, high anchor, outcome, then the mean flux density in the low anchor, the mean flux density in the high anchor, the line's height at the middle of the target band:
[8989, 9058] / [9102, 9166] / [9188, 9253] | 0.04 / 21.9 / 21.4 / 21.6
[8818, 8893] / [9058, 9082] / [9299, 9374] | 0.00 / 22.9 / 21.9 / 22.4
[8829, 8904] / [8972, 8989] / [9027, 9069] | -0.06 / 22.6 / 22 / 22.2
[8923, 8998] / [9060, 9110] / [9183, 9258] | -0.03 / 22.1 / 21.5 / 21.8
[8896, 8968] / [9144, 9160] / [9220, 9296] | 0.02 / 22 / 20.9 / 21.2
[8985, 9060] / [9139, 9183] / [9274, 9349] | 0.03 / 22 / 21.2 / 21.6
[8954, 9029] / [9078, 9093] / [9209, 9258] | 0.00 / 22.4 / 21.1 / 21.9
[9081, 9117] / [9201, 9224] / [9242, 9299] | -0.06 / 21.7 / 20.6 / 21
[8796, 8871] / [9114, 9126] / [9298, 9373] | 0.09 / 22.8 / 21.9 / 22.3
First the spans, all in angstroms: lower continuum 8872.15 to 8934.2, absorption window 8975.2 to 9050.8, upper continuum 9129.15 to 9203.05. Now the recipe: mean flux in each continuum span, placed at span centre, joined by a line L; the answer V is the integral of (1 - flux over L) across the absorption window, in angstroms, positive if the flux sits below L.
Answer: -0.9 angstroms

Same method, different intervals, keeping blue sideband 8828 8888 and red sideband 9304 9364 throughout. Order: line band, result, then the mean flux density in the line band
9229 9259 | 2.44 angstroms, 20.4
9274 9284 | -0.20 angstroms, 22.6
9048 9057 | 0.83 angstroms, 20.5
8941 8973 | 0.86 angstroms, 22.1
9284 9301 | 3.02 angstroms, 18.2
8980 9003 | 0.80 angstroms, 21.8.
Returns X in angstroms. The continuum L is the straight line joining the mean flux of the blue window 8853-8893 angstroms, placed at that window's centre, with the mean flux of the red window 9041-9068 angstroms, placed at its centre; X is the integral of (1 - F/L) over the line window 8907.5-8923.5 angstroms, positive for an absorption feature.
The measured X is 0.5 angstroms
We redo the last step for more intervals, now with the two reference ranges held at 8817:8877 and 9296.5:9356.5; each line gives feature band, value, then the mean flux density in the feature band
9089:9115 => 0.3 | 22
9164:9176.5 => 0.6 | 21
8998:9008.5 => -0.4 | 23.4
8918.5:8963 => 1.6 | 21.7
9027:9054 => 0.6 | 21.9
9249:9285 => 0.2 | 21.9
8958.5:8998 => 0.5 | 22.2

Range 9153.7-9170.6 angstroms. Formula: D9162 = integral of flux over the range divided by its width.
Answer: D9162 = 19.6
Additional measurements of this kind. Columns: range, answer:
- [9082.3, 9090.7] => 21.8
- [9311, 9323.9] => 16.5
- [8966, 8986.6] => 23.4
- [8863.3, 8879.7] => 22.5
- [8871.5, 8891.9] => 23.4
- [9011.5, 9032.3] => 22.8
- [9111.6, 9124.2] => 19.8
